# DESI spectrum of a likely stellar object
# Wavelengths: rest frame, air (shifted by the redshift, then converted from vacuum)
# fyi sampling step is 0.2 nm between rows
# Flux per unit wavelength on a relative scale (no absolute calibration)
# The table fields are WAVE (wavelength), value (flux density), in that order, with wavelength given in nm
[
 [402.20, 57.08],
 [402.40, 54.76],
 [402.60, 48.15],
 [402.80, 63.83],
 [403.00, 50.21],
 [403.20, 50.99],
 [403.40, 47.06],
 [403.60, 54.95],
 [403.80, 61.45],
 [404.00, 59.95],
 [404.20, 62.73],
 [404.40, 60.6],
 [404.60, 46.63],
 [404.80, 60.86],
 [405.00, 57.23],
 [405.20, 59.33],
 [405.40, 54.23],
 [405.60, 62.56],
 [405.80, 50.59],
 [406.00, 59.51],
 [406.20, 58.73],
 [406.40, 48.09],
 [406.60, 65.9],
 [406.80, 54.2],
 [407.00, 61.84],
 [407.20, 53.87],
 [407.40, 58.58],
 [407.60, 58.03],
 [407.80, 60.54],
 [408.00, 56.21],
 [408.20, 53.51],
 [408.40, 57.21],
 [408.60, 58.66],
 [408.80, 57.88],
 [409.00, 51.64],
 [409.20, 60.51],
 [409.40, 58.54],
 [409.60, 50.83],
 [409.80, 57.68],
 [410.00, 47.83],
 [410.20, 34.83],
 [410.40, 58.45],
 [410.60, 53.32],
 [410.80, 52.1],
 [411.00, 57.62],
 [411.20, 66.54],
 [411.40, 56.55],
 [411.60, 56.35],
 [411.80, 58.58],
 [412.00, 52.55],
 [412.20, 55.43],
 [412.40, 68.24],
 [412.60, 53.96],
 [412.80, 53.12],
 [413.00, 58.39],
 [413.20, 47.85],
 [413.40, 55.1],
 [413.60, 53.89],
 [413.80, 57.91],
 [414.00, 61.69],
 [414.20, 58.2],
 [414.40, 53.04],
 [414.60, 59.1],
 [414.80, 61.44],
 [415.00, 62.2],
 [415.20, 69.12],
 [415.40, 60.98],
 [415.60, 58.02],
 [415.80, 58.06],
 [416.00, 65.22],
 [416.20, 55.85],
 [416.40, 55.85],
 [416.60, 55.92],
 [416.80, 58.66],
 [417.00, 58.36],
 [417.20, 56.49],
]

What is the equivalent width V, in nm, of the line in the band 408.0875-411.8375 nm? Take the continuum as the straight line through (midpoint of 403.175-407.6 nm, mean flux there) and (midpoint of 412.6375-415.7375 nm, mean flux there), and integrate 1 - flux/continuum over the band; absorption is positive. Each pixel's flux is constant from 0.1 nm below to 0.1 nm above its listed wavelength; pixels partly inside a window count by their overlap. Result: 0.15 nm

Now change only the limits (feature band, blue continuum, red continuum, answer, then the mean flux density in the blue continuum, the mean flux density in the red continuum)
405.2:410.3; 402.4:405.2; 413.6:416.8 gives 0.11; 55.8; 59.3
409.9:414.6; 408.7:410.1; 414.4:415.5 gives 0.25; 55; 61.7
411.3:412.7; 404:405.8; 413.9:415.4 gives 0.06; 57.7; 60.7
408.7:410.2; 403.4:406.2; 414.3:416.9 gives 0.12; 57.4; 59.5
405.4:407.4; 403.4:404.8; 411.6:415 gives 0.00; 57.2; 56.9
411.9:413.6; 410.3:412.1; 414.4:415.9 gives 0.08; 56.9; 60.7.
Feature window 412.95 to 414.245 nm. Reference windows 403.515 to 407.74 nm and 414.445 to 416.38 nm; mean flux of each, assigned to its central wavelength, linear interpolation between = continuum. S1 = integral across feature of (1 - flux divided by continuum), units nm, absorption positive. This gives 0.09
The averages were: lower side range 57.6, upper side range 60.7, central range 56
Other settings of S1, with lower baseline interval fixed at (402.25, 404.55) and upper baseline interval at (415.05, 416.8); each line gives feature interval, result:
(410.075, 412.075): 0.13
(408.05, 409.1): 0.03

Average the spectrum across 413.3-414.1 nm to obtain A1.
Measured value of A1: 57.1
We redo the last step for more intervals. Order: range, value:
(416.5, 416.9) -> 57.3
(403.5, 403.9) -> 58.2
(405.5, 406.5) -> 55.9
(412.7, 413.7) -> 53.7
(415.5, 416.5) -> 58.6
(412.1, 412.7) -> 59.2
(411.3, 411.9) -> 57.2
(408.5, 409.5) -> 57.4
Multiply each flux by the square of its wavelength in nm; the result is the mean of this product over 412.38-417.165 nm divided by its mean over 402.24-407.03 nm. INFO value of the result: 1.1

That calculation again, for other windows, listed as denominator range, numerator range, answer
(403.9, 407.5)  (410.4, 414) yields 1.01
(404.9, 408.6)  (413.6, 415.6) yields 1.09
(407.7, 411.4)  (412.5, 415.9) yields 1.07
